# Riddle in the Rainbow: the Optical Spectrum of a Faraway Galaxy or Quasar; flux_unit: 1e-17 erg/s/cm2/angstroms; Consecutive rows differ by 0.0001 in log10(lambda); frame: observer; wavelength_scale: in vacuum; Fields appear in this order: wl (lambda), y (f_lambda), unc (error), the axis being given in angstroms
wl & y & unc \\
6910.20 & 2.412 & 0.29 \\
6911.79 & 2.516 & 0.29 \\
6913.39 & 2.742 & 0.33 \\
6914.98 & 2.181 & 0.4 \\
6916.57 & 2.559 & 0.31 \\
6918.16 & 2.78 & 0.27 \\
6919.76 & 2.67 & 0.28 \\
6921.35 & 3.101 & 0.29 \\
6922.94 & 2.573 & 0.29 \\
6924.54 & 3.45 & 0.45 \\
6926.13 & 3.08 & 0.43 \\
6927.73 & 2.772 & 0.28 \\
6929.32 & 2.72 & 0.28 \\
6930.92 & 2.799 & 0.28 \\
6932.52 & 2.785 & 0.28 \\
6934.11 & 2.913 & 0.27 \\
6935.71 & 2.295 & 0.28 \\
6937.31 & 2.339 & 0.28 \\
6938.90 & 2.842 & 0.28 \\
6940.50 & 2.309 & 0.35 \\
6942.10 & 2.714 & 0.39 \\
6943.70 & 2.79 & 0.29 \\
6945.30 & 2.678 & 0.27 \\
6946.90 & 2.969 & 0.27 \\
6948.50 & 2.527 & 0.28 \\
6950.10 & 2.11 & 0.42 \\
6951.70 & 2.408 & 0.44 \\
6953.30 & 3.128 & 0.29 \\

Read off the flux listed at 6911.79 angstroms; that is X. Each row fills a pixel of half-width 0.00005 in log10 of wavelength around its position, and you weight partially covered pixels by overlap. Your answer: 2.516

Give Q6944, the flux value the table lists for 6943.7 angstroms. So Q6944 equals 2.79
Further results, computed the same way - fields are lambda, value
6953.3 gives 3.128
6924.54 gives 3.45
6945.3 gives 2.678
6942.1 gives 2.714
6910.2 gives 2.412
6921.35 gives 3.101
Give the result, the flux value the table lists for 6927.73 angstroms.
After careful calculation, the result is 2.772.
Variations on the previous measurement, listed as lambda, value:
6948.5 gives 2.527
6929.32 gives 2.72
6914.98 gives 2.181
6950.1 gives 2.11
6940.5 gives 2.309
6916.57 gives 2.559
